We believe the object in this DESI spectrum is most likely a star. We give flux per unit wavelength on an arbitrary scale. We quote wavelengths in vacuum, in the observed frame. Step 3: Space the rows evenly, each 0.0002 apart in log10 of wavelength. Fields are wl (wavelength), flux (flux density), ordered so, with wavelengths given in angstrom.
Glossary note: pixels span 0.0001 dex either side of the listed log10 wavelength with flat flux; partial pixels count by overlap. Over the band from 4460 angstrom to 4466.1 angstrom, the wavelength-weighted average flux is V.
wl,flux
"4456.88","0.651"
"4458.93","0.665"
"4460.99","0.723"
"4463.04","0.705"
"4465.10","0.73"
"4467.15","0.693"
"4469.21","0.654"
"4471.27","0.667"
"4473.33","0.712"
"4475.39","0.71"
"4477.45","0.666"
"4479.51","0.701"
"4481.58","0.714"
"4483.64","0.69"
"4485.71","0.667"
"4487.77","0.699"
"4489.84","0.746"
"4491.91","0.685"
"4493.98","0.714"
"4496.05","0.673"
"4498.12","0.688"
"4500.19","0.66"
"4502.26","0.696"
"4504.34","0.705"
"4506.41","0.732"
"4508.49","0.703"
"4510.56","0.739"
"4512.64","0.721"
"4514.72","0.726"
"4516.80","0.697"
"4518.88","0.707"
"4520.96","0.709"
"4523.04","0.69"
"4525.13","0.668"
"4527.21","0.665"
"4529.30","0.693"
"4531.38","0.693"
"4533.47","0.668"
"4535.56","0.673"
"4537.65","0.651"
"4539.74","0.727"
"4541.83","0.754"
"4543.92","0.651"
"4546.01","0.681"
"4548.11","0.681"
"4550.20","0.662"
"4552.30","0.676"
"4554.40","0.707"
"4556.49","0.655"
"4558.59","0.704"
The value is 0.719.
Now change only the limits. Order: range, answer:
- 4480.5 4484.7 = 0.701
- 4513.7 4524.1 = 0.706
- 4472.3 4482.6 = 0.7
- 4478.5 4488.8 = 0.694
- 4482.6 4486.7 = 0.679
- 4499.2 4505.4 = 0.688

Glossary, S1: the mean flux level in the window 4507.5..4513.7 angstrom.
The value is 0.722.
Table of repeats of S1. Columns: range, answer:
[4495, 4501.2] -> 0.674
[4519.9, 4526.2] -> 0.689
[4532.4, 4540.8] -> 0.68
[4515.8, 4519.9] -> 0.702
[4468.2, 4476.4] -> 0.686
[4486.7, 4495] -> 0.711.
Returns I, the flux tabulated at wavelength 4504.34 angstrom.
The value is 0.705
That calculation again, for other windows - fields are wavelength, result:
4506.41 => 0.732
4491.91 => 0.685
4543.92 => 0.651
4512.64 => 0.721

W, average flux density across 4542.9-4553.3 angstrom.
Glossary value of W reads 0.67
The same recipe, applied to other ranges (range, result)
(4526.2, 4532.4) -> 0.684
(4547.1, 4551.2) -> 0.672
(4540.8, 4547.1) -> 0.695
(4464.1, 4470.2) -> 0.693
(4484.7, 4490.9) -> 0.704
